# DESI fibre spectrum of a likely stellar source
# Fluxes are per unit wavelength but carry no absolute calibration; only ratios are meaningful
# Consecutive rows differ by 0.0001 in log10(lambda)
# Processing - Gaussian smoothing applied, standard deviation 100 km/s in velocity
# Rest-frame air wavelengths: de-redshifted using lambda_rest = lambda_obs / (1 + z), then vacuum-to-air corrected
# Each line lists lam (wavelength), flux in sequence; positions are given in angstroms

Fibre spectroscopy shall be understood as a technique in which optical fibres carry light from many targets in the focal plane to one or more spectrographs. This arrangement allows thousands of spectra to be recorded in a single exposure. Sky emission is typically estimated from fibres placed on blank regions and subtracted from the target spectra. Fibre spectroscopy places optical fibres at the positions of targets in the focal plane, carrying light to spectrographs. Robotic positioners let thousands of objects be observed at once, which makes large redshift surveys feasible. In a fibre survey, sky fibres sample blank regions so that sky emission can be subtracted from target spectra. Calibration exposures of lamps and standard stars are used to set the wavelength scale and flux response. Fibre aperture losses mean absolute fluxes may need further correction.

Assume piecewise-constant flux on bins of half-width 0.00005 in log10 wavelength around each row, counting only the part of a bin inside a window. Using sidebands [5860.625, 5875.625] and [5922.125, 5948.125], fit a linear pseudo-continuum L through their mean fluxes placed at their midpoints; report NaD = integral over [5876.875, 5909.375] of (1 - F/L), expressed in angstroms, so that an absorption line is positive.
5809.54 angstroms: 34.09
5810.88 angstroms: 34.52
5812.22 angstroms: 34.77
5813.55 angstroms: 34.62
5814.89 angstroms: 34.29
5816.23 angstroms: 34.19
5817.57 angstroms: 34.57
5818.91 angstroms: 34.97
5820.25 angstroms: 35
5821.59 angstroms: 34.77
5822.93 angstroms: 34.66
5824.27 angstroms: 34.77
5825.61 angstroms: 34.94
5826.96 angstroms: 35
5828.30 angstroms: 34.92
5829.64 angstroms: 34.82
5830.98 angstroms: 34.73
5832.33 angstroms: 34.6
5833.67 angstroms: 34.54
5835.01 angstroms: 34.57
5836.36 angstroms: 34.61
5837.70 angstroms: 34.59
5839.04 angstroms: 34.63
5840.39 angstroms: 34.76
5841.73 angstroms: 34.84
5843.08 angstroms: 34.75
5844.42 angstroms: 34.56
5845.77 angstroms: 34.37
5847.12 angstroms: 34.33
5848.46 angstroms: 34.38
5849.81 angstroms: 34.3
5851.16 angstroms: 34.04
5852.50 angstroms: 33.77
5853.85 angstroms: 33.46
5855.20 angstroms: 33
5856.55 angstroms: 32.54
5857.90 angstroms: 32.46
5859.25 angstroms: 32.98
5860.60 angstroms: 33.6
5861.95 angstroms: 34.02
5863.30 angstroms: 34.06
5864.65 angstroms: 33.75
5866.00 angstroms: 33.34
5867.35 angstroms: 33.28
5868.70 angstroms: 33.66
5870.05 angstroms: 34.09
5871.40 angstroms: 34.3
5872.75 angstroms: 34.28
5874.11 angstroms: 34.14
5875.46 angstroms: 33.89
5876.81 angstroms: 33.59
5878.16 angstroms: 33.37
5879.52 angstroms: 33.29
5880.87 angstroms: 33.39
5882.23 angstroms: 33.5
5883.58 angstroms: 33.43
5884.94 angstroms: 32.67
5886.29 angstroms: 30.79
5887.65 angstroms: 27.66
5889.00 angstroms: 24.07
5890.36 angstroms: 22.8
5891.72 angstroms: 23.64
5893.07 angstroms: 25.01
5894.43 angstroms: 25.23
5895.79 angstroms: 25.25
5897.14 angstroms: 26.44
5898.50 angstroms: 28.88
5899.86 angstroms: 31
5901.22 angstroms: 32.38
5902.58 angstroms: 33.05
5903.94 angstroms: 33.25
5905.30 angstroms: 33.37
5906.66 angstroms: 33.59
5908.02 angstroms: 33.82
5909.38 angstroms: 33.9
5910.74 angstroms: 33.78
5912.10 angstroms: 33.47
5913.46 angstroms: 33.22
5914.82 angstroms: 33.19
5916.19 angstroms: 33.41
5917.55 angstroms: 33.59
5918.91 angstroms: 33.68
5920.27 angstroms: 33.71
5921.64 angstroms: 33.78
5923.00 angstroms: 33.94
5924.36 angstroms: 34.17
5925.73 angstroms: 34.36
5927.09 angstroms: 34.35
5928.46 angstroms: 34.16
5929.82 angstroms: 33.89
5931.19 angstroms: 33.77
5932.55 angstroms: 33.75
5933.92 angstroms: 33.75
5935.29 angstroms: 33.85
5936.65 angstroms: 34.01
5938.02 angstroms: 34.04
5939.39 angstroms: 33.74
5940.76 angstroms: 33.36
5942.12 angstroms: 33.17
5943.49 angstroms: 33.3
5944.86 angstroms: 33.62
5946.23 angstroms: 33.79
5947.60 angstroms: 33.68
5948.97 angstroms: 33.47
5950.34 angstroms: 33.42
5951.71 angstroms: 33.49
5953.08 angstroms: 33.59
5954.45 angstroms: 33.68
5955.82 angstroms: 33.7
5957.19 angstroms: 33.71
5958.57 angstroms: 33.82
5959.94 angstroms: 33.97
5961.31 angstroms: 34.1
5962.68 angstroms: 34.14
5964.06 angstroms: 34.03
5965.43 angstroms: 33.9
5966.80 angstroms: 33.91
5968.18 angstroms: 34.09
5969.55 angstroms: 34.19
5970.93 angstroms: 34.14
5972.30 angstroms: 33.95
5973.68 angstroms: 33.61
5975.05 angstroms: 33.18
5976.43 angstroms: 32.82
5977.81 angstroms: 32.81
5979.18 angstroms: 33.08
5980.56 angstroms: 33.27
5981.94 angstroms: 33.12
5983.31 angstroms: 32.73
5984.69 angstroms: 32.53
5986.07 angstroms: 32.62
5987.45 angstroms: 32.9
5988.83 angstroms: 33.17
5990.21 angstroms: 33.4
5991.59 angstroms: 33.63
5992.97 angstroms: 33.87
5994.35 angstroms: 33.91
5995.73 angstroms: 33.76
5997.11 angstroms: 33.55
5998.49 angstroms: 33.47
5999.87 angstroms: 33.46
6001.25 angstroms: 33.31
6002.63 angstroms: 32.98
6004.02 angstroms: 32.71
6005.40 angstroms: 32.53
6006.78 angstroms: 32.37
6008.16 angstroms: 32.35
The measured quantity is 3.57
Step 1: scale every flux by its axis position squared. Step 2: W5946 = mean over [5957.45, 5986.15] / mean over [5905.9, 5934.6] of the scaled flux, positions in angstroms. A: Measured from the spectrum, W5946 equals 1.01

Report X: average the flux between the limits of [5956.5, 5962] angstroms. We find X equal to 33.9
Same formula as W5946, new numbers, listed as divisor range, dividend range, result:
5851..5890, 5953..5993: 1.06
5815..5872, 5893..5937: 0.97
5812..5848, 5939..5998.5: 1.01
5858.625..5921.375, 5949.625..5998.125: 1.08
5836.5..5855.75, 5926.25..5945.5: 1.02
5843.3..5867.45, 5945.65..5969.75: 1.04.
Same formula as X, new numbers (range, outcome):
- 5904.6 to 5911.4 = 33.7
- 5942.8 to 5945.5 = 33.4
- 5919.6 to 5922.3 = 33.7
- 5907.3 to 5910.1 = 33.9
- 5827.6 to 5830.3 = 34.9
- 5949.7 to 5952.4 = 33.5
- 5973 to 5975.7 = 33.5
